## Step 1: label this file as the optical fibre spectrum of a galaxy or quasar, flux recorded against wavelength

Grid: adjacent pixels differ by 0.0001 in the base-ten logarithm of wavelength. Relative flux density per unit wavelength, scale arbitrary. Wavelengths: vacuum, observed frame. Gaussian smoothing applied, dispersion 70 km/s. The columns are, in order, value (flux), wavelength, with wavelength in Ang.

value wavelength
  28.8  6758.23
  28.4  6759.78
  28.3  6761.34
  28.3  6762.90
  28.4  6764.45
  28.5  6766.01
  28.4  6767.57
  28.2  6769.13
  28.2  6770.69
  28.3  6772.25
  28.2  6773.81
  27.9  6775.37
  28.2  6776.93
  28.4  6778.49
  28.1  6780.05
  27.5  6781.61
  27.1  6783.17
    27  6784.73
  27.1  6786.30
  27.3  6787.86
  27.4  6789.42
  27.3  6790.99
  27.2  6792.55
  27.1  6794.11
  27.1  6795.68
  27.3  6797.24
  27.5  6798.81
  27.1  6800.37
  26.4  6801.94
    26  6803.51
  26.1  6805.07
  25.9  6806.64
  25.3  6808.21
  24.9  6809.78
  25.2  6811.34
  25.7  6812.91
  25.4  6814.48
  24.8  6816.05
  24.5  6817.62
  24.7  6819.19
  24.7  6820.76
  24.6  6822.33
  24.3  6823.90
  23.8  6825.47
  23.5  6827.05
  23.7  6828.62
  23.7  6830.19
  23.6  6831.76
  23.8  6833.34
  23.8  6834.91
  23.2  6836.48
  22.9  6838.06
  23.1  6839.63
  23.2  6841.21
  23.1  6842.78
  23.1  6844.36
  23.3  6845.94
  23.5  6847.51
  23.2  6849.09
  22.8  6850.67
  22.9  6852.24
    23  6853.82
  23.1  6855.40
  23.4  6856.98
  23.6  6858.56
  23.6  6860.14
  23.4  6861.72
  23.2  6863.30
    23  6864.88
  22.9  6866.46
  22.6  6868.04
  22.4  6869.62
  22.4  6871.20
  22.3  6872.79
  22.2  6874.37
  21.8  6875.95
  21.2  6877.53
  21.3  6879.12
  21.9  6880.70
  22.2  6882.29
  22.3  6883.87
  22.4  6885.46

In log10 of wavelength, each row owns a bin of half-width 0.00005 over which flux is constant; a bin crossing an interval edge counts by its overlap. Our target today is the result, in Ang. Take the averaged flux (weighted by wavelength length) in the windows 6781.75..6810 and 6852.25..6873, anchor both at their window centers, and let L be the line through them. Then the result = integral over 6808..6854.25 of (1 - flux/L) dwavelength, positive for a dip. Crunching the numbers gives 1.7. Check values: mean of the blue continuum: 26.8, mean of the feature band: 23.9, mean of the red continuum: 23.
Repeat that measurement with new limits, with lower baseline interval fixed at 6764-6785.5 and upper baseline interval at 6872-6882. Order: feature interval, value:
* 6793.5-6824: 0.25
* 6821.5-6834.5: 0.48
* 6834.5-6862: 0.38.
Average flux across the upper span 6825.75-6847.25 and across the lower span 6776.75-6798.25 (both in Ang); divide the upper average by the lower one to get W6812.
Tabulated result 0.85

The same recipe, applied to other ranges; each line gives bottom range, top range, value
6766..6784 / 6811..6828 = 0.88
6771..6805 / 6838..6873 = 0.84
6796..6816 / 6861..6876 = 0.87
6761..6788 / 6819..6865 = 0.84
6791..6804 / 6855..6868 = 0.86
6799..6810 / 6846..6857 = 0.89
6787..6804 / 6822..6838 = 0.88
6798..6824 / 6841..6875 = 0.90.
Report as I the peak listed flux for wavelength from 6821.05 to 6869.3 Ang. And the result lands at 24.6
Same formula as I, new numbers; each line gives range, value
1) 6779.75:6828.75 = 28.1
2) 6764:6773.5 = 28.5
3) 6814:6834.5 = 25.4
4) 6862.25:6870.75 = 23.2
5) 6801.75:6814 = 26.4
